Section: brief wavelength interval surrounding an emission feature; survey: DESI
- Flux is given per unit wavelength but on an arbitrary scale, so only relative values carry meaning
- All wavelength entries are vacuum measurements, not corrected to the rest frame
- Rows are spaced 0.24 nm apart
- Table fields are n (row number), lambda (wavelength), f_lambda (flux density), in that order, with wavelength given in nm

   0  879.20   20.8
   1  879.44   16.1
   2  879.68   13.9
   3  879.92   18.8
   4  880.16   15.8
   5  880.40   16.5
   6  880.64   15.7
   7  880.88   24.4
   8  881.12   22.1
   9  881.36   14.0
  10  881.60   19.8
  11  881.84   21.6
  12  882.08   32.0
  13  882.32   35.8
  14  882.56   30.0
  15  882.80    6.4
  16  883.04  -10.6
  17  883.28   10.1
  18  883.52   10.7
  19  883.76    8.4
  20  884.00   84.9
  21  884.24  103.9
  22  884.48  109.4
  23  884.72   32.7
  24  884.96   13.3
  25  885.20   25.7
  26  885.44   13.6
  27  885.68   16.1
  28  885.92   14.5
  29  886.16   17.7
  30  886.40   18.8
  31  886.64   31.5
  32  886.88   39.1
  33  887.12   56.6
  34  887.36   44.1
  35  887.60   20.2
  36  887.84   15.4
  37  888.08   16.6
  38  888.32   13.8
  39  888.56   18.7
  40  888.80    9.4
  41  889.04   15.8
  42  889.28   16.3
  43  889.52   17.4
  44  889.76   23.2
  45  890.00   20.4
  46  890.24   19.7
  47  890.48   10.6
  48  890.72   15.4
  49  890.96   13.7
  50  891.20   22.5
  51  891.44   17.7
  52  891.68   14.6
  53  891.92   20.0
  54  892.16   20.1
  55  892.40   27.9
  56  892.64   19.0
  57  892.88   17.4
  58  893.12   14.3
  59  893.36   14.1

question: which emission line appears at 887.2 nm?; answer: [N II]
